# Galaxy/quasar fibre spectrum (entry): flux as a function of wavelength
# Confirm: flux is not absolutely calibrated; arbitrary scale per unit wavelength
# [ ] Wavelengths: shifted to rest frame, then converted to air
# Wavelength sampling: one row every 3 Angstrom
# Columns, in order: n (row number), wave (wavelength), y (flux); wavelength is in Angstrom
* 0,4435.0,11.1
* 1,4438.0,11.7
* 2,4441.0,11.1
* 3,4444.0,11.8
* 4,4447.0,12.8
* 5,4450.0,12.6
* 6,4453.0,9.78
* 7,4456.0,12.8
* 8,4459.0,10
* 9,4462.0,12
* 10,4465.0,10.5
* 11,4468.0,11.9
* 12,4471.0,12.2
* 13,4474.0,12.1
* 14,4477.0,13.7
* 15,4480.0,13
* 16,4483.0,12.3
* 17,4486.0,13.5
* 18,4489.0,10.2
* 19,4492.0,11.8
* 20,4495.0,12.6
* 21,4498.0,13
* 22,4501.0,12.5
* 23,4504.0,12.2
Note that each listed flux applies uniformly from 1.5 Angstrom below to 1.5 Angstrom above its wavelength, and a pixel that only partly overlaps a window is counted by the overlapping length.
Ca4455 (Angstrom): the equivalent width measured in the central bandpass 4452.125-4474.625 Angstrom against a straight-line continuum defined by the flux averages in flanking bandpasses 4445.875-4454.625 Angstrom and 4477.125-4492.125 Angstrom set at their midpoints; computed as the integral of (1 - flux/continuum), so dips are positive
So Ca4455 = 1.0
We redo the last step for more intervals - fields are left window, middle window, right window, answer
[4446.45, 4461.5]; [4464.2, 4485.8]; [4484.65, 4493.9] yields -1.2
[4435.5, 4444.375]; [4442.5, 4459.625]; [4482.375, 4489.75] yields -0.1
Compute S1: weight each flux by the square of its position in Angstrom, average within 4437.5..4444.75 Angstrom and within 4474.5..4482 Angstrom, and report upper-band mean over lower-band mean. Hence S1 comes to 1.16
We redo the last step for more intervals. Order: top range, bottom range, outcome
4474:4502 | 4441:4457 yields 1.07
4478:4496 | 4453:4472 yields 1.09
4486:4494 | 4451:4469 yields 1.05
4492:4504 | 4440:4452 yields 1.07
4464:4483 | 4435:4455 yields 1.07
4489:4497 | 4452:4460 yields 1.10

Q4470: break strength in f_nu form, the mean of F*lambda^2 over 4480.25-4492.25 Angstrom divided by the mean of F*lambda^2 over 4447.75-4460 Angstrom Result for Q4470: 1.07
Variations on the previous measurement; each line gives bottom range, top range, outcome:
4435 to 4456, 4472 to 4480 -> 1.12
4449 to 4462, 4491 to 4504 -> 1.12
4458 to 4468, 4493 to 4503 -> 1.16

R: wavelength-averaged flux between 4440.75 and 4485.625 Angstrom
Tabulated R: 12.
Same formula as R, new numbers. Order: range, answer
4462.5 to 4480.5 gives 12.2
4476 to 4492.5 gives 12.4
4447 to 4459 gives 11.6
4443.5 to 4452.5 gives 12.2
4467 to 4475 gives 12.1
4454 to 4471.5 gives 11.5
